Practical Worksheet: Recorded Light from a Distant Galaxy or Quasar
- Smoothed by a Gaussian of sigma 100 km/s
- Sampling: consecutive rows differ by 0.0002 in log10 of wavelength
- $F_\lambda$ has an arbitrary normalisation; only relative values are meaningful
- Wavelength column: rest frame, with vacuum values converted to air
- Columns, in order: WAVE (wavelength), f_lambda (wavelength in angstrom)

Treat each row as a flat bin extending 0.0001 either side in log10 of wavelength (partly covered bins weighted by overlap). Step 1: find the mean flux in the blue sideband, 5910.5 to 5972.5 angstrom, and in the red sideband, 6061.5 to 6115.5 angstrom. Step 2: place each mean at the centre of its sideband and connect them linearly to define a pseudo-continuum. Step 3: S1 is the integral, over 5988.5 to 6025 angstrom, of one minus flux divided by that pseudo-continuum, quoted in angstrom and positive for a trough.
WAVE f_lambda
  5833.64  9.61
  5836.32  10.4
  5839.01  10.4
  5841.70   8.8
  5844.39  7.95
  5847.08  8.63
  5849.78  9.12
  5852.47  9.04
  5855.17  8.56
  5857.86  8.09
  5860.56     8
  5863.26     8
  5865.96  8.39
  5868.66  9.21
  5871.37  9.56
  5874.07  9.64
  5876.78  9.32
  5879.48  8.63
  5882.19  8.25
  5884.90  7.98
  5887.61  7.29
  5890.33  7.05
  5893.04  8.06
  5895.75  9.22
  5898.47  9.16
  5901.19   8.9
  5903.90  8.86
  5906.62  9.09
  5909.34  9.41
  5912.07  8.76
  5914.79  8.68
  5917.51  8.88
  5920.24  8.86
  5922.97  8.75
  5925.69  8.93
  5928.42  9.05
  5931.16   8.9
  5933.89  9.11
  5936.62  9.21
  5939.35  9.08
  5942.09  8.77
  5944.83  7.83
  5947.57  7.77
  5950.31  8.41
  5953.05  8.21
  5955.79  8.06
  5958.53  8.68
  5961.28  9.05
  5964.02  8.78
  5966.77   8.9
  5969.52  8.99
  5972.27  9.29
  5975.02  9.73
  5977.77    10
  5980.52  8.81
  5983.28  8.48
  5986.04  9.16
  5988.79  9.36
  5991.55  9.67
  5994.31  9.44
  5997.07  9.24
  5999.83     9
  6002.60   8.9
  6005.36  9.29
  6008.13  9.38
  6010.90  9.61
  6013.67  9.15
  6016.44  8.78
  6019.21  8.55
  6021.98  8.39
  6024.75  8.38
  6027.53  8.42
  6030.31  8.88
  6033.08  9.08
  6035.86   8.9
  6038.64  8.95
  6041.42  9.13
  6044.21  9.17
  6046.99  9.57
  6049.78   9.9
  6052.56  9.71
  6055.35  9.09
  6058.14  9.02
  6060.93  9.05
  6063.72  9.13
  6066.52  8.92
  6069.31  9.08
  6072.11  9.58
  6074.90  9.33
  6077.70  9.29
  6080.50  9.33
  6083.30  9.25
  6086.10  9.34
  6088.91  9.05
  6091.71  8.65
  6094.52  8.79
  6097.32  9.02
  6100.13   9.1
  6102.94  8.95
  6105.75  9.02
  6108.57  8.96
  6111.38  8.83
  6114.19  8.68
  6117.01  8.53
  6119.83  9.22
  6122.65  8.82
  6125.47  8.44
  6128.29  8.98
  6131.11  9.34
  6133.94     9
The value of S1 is -0.9 angstrom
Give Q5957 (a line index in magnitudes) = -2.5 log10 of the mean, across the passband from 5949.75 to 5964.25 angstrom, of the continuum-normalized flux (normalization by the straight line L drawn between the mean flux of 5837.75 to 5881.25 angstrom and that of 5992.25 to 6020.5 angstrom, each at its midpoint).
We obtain 0.064 mag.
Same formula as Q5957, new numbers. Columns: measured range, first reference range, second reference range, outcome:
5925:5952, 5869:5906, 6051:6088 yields 0.01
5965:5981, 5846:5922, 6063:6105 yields -0.05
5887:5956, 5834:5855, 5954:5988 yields 0.05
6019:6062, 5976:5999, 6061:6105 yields 0.02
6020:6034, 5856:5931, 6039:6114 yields 0.05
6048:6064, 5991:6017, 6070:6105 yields -0.02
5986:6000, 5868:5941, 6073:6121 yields -0.05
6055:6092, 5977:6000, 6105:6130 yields -0.02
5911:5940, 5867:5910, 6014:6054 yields -0.02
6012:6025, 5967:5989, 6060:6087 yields 0.06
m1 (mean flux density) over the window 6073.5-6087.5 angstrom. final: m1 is 9.31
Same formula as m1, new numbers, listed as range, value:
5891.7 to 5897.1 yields 8.65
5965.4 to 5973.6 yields 9.06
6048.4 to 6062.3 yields 9.36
